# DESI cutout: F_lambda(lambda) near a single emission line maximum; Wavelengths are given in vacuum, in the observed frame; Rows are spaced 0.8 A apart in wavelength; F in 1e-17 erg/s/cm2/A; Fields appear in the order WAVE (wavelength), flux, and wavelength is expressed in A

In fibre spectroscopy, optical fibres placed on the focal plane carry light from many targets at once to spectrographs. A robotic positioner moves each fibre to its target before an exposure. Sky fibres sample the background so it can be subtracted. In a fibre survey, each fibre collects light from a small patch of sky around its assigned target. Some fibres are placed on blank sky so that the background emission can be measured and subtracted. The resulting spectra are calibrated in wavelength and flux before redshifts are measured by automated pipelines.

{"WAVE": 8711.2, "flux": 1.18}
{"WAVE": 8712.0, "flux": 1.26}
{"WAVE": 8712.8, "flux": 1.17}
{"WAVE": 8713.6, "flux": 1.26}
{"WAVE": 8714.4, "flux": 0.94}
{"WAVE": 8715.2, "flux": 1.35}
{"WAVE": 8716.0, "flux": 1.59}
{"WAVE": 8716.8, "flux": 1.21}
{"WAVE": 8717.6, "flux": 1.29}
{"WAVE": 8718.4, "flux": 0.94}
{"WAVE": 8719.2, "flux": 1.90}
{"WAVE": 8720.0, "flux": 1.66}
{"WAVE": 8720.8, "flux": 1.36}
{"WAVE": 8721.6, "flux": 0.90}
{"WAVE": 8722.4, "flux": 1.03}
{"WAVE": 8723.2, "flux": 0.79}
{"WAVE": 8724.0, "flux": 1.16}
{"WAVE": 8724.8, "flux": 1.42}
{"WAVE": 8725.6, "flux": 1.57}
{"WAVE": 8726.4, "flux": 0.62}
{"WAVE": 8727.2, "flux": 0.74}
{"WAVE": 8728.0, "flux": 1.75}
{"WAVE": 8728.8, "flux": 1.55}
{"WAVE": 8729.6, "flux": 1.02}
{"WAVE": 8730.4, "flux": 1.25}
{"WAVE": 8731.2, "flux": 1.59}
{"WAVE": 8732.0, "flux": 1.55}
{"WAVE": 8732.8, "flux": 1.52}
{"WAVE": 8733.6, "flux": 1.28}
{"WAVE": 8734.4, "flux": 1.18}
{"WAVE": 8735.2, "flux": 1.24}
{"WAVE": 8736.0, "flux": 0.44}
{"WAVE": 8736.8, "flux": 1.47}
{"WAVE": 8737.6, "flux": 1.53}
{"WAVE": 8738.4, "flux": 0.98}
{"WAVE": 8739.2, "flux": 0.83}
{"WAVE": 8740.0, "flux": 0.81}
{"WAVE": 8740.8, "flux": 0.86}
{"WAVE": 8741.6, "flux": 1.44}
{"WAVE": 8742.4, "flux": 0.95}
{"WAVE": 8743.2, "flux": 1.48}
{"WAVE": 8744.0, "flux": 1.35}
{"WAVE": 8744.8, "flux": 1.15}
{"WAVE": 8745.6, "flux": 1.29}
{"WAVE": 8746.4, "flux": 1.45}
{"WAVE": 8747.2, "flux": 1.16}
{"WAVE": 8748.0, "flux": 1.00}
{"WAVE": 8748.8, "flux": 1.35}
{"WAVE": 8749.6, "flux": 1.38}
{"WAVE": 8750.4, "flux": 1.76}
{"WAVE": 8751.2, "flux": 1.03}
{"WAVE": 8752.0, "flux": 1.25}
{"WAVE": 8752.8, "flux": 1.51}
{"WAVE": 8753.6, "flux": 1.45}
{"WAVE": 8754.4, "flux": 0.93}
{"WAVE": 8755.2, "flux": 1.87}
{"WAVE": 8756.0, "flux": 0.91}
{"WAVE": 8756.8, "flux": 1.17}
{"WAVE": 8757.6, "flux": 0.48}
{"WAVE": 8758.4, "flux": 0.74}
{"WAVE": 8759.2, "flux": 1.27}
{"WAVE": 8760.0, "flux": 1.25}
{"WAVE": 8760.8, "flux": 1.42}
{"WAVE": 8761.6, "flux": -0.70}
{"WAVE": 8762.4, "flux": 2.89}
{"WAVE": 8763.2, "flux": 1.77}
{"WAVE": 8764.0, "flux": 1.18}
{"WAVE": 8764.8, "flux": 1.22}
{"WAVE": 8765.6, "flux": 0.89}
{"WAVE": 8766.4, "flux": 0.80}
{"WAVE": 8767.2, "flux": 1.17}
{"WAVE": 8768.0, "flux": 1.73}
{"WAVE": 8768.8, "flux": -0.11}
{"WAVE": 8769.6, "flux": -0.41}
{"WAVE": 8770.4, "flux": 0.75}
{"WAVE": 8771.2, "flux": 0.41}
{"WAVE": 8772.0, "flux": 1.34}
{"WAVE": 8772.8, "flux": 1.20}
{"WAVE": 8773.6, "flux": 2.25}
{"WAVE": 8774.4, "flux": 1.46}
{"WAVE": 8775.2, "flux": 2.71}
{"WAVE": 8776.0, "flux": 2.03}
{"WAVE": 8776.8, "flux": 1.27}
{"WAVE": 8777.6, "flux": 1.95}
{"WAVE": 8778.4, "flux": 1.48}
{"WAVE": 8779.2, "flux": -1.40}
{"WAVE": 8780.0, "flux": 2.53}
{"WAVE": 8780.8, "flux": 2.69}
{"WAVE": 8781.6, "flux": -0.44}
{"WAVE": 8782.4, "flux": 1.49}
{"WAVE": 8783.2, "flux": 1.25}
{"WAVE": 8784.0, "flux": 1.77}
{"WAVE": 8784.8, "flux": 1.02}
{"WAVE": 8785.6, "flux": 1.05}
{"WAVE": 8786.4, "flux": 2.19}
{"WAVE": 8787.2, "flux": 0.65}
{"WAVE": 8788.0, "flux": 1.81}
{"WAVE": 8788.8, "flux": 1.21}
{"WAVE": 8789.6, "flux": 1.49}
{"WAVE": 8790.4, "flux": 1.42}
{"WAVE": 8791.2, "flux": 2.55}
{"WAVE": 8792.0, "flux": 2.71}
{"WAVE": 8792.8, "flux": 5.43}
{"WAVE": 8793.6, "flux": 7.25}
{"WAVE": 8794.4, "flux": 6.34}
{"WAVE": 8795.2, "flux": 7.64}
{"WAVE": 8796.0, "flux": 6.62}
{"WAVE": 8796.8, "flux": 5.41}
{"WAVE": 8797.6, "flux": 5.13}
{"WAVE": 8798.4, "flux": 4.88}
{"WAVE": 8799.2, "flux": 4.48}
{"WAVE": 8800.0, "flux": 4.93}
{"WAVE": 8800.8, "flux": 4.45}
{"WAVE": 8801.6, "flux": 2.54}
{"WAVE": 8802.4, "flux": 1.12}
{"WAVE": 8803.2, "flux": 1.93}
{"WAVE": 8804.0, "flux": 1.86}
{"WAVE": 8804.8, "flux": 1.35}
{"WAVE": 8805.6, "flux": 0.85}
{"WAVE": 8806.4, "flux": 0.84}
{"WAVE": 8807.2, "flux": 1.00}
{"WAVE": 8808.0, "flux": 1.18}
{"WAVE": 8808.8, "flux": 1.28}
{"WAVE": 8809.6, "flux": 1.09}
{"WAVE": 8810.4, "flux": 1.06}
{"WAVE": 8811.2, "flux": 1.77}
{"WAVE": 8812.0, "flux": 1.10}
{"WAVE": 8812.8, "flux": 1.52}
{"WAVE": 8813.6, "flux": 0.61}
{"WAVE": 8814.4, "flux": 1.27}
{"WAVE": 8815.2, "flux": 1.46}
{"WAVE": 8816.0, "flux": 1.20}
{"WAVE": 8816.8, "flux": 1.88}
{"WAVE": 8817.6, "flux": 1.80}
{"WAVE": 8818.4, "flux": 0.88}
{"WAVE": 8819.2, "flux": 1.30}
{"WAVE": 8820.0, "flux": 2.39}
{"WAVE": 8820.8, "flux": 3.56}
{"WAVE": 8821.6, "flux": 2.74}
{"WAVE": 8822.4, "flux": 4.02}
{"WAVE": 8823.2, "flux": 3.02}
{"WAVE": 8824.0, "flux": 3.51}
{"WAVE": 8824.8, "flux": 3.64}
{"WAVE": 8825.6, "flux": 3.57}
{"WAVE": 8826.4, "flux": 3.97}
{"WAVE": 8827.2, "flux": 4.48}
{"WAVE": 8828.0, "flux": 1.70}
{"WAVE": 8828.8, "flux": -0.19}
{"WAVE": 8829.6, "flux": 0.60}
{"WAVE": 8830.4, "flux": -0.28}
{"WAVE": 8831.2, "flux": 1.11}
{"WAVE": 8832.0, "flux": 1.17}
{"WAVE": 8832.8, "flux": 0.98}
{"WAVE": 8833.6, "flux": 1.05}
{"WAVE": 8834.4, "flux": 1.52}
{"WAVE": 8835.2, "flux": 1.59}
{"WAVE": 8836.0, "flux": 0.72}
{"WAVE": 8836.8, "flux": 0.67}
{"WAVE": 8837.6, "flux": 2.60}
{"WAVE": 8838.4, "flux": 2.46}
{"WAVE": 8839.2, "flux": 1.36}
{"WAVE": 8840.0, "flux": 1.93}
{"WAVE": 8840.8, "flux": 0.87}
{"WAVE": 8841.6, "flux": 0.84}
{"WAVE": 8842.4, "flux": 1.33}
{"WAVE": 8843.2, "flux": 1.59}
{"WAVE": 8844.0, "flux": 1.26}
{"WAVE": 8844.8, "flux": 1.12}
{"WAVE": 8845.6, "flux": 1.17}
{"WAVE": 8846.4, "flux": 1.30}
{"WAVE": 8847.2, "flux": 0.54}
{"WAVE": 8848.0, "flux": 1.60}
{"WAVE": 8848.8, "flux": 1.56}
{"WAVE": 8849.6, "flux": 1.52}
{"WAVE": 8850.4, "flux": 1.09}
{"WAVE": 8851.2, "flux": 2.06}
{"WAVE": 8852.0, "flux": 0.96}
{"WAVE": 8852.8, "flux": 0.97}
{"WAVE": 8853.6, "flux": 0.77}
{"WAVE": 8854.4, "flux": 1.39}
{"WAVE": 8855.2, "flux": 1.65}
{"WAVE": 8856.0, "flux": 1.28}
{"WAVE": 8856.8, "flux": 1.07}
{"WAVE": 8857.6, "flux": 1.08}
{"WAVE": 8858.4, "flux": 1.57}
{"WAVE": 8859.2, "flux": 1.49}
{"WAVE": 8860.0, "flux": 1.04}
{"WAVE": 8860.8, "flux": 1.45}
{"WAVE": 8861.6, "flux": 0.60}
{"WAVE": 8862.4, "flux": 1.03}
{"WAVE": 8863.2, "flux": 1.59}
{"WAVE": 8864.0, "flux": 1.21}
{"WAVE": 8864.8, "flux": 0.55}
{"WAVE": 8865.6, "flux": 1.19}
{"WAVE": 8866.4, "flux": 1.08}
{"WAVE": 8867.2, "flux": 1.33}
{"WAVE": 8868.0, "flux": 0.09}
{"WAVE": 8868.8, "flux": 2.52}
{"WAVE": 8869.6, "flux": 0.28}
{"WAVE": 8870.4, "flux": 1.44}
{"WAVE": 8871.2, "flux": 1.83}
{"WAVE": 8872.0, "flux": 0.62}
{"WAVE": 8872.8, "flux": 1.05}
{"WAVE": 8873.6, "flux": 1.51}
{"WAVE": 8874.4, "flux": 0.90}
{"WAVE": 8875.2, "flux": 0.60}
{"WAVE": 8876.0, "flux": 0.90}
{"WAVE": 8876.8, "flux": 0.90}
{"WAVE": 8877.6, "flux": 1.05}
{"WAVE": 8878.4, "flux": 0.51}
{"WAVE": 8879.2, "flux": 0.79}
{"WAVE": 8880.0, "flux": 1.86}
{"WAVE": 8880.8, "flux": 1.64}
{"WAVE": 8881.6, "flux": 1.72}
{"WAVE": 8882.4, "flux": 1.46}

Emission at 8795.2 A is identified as Halpha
